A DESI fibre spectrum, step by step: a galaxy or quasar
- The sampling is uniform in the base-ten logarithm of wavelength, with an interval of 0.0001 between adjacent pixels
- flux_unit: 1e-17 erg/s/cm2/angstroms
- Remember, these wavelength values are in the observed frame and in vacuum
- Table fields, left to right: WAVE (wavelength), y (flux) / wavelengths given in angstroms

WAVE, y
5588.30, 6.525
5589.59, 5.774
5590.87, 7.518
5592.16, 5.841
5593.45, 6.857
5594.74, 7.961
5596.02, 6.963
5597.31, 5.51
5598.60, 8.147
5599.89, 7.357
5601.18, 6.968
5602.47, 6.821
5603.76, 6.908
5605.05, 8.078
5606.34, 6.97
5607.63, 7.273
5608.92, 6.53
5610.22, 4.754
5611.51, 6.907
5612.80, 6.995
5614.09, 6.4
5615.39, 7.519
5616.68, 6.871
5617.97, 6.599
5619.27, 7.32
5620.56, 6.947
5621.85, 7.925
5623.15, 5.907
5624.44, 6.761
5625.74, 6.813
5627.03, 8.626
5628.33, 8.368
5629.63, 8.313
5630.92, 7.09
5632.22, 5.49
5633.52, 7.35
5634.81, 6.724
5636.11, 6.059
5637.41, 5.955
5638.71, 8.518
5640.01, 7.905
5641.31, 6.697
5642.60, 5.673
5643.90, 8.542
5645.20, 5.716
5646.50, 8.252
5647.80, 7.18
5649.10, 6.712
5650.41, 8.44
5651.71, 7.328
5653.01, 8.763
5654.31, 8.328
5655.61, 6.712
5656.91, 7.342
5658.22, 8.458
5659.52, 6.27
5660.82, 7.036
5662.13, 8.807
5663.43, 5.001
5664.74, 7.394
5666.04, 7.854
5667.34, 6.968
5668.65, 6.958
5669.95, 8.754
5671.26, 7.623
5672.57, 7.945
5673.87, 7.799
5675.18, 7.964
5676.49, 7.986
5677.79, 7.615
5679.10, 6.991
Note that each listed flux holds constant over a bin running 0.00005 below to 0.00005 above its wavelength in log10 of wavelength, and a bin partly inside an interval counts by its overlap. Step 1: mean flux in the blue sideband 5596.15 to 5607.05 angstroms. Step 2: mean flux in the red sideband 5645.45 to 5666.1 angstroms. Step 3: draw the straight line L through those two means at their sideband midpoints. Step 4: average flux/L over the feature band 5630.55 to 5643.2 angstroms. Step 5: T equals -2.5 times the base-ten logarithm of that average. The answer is 0.09 mag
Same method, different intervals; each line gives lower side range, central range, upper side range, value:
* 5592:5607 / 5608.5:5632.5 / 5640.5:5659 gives 0.04 mag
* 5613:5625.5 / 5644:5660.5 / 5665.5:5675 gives -0.01 mag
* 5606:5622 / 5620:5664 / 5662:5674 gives -0.02 mag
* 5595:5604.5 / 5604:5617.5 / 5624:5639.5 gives 0.04 mag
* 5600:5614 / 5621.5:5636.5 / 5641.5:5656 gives 0.00 mag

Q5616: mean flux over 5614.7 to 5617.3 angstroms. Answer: 7.18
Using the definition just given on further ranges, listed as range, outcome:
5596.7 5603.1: 6.97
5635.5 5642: 7.03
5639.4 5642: 7.28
